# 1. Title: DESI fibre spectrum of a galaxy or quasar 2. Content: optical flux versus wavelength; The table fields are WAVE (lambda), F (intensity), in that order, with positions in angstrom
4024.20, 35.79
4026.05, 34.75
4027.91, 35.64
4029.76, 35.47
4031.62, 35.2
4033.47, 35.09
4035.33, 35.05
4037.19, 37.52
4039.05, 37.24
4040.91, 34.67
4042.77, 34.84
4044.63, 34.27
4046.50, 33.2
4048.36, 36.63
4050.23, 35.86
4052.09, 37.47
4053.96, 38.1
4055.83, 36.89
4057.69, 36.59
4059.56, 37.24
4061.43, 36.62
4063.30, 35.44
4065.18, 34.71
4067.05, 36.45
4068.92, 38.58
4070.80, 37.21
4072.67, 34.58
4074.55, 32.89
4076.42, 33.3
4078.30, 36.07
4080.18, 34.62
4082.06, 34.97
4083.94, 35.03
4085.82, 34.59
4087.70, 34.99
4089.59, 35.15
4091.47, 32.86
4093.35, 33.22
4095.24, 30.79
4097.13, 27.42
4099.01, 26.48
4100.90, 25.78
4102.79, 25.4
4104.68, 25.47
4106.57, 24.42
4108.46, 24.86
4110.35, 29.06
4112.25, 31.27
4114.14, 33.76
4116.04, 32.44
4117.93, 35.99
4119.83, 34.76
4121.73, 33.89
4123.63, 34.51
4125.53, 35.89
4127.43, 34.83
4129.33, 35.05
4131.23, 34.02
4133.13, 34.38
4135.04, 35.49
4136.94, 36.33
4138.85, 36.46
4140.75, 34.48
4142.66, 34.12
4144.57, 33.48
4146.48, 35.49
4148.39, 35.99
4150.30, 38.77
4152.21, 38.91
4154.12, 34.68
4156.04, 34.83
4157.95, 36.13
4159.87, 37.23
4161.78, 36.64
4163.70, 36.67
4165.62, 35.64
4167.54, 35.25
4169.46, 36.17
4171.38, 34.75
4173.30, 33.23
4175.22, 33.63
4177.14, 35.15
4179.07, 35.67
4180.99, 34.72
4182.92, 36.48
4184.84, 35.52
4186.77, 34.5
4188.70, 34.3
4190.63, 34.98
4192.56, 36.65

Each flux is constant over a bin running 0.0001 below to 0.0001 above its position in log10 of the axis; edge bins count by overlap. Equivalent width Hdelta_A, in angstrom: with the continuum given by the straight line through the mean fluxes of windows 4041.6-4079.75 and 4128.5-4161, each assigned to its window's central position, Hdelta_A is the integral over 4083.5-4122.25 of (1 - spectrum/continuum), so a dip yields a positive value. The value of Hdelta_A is 5.4 angstrom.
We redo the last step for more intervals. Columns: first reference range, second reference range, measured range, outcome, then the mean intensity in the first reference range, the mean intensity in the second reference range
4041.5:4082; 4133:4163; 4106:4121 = 2.0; 35.8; 35.9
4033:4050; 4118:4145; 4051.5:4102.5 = 1.4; 35.4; 34.9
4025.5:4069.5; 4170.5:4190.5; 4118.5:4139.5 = 0.1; 36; 34.8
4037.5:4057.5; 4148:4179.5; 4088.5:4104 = 2.7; 36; 35.8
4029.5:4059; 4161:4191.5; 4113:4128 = 0.4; 35.9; 35.2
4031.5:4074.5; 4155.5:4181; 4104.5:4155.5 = 2.6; 36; 35.4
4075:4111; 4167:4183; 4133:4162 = -2.0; 30.8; 34.9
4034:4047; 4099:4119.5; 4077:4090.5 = -1.6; 35.3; 28.9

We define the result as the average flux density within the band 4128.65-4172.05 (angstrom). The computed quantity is 35.7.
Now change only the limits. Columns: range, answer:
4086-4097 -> 33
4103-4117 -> 28.6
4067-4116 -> 31.8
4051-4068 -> 36.6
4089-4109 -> 28.3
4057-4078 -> 35.8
